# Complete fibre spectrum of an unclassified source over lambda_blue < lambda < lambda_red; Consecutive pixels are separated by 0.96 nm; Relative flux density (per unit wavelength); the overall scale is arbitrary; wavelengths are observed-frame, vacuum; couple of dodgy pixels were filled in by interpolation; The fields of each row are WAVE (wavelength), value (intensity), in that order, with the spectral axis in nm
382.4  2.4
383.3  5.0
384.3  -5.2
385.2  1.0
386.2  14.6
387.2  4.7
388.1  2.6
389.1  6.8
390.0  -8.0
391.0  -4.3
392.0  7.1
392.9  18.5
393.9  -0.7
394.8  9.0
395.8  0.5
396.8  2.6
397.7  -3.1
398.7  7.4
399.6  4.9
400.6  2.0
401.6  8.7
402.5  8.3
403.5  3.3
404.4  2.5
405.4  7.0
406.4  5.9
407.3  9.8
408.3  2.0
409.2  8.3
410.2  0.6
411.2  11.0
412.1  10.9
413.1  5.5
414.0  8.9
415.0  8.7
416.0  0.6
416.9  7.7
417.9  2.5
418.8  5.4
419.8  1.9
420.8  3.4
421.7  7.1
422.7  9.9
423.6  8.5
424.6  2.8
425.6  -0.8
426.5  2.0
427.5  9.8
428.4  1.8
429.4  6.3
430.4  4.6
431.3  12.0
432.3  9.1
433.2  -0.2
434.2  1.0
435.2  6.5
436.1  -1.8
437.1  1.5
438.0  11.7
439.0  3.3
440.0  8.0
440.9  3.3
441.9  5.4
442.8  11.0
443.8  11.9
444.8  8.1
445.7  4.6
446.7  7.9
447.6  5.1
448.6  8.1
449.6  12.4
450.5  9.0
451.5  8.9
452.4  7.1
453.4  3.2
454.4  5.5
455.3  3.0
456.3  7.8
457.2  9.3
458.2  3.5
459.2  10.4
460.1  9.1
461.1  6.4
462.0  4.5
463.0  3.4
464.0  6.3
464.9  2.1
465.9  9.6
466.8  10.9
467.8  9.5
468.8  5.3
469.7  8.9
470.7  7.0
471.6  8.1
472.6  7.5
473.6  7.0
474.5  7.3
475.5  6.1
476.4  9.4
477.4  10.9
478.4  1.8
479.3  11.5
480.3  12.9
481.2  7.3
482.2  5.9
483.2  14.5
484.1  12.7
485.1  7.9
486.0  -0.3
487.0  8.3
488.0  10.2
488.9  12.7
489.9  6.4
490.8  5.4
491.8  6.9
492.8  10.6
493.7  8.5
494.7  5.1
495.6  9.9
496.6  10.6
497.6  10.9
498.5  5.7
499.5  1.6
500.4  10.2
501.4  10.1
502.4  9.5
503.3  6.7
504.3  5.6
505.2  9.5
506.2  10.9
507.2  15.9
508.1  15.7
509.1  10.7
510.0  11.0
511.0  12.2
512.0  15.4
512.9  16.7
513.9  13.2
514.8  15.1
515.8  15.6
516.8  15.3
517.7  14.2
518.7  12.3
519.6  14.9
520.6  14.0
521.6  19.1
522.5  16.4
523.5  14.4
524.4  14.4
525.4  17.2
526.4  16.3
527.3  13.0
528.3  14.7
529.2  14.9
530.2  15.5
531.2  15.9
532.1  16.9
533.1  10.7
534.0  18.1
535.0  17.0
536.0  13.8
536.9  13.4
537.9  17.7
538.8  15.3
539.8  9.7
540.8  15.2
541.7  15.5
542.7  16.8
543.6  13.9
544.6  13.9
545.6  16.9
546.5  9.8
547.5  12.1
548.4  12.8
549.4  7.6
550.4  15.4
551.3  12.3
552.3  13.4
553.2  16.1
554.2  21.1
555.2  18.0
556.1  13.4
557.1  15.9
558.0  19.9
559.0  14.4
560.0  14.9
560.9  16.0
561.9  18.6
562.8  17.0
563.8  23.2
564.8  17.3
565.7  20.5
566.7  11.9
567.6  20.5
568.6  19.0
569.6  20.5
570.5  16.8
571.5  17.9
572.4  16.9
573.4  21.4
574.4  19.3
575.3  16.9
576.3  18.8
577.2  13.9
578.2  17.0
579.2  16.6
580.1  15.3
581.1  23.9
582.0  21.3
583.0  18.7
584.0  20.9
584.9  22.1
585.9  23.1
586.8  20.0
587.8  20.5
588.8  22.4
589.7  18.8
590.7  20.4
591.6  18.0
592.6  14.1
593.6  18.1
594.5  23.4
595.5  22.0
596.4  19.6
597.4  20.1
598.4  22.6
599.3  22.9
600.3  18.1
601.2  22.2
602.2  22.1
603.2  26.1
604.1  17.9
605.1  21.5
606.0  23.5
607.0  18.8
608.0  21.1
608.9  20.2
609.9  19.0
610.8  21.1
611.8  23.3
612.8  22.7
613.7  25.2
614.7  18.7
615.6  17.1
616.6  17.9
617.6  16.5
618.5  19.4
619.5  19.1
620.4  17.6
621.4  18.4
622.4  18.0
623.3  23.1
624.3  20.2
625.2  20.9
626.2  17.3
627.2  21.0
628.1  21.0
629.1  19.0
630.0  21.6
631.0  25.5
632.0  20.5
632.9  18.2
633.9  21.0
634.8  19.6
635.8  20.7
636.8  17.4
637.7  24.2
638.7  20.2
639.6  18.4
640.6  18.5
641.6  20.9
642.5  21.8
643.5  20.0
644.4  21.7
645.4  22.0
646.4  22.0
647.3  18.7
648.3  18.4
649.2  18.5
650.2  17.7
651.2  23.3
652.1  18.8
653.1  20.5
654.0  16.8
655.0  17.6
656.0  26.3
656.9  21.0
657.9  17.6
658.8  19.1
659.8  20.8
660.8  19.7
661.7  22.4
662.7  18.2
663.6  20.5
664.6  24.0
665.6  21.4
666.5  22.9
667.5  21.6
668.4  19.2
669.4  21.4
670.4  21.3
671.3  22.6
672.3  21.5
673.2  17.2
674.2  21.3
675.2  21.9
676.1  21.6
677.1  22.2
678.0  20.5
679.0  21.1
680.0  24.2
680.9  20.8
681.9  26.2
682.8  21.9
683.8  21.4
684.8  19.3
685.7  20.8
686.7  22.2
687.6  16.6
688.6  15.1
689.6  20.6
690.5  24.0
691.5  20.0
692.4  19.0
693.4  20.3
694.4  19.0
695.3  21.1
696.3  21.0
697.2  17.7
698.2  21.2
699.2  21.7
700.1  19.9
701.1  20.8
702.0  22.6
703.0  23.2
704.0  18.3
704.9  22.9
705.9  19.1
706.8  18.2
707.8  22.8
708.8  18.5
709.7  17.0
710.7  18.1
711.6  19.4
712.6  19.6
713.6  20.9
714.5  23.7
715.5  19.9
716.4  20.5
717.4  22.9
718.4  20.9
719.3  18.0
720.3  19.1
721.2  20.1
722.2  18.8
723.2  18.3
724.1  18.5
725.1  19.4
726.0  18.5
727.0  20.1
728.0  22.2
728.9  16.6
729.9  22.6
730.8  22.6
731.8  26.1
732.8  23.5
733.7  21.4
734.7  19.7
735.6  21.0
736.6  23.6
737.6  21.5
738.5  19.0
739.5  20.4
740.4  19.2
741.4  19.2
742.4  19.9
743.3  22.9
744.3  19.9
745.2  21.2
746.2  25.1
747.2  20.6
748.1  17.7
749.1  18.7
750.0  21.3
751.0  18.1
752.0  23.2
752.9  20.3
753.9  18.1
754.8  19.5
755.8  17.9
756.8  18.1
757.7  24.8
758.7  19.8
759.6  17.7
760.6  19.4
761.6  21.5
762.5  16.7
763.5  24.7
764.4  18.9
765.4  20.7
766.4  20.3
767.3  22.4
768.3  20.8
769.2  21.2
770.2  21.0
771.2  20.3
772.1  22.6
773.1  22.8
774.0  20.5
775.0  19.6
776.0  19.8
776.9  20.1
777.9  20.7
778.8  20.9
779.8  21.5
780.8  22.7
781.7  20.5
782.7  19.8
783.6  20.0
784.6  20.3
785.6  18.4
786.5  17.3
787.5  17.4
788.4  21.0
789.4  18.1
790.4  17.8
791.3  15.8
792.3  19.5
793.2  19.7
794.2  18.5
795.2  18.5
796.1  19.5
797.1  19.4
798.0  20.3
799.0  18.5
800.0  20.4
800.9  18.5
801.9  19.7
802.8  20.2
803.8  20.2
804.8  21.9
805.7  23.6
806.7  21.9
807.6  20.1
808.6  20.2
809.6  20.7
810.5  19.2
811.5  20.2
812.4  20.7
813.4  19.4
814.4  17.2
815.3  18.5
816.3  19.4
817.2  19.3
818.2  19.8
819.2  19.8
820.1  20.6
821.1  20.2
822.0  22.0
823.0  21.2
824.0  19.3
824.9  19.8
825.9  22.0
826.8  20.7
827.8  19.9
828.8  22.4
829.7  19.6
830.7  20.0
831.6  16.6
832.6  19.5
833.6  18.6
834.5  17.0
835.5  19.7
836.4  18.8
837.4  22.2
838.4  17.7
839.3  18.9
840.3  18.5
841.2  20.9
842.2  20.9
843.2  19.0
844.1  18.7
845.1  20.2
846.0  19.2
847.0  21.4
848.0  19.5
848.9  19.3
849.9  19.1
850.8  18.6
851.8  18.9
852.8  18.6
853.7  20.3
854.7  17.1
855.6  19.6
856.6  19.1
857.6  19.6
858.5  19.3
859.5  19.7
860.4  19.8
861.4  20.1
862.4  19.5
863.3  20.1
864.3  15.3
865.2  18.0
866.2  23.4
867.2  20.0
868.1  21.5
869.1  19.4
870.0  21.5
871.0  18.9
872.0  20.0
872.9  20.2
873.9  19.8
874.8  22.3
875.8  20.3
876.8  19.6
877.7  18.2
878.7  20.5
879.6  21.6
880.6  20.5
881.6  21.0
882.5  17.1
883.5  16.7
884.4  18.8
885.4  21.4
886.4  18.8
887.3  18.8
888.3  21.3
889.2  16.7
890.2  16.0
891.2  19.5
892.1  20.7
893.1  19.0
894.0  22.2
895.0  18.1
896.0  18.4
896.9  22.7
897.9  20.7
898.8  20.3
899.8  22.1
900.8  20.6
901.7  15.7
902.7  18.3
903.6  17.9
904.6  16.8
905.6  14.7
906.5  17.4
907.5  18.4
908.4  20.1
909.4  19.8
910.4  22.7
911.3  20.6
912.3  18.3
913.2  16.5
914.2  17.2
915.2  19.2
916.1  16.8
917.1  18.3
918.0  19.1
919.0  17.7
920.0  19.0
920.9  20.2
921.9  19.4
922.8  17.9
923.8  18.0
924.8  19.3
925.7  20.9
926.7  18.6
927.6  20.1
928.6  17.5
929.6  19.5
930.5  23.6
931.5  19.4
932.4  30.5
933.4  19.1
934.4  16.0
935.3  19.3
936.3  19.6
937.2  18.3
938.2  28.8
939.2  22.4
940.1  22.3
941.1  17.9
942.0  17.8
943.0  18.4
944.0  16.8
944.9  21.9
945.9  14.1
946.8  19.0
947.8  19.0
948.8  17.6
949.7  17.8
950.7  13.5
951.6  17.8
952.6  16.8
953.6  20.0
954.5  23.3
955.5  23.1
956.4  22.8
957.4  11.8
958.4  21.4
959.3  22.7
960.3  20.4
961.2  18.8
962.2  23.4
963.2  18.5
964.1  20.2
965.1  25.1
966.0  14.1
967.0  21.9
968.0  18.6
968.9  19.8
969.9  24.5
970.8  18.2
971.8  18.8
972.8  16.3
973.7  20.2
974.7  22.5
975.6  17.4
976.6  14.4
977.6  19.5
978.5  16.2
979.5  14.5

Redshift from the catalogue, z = 0.27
